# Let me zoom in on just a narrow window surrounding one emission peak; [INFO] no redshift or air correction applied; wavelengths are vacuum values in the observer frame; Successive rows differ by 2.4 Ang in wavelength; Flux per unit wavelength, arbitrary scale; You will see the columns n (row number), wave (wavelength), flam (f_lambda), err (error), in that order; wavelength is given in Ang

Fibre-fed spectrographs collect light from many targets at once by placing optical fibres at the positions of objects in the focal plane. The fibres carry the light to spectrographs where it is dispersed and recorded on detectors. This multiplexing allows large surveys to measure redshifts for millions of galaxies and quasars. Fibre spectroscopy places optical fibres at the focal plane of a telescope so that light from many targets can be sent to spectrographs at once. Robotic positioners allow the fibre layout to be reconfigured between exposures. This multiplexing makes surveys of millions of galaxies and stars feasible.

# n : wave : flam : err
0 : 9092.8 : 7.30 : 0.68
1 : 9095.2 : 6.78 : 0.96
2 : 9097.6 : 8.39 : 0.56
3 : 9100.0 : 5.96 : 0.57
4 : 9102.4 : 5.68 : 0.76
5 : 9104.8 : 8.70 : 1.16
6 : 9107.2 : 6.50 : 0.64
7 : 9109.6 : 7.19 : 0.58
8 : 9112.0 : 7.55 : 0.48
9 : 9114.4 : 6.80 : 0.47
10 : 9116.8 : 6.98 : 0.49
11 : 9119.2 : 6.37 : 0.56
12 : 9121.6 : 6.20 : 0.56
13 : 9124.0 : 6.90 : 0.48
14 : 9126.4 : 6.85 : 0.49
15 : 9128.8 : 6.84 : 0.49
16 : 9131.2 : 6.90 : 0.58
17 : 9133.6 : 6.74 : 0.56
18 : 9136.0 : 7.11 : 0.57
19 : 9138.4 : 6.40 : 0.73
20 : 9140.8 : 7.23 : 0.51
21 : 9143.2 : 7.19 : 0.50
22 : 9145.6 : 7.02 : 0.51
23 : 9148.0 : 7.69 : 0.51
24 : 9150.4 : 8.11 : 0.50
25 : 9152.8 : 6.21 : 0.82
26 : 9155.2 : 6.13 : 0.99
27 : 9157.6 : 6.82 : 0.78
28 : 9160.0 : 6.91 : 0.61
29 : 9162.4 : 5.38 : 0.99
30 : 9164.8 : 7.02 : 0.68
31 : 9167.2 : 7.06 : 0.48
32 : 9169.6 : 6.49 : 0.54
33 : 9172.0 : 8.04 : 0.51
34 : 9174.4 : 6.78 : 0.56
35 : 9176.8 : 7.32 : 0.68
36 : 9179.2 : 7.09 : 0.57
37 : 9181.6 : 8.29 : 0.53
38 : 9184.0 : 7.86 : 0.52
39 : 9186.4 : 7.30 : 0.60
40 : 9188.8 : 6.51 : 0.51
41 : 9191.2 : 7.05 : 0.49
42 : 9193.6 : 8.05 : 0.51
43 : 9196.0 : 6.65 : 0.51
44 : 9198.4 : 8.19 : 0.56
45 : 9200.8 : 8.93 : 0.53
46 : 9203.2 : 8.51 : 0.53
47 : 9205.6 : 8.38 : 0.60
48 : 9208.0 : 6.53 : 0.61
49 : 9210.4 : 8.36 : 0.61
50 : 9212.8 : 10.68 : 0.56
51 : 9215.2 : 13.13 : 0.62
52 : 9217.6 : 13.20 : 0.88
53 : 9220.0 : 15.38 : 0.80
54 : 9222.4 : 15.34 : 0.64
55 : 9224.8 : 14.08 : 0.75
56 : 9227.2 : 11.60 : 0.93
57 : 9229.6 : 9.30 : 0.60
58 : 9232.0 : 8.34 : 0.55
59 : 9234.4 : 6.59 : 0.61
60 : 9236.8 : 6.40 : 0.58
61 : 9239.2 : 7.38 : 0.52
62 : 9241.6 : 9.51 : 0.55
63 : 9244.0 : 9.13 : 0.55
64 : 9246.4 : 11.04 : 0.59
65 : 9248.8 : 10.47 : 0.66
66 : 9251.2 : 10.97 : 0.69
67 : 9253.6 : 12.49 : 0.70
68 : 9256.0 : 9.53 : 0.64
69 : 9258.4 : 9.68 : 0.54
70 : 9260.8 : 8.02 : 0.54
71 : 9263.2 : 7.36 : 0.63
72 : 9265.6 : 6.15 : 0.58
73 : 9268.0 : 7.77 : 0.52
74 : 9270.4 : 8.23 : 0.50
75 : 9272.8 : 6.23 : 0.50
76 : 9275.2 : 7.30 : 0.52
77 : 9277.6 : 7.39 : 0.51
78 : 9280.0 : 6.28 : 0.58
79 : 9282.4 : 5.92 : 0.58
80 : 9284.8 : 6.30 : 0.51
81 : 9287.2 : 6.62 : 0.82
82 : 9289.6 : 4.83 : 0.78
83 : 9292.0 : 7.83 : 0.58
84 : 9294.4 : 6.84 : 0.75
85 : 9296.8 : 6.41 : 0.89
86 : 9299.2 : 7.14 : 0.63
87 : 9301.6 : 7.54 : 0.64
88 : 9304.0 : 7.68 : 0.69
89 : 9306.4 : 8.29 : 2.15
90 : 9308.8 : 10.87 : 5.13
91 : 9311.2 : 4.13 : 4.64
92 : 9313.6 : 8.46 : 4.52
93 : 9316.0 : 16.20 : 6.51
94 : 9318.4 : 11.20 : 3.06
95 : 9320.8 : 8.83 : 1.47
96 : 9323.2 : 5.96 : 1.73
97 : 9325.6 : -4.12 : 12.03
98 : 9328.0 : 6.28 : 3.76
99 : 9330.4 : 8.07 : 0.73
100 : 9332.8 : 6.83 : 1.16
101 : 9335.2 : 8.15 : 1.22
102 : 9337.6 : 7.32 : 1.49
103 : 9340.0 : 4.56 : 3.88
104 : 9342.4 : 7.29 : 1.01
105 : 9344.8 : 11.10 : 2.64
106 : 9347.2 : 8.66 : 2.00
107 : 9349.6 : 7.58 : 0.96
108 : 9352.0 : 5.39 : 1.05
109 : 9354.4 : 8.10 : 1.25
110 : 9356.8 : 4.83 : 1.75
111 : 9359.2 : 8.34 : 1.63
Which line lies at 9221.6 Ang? H-alpha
